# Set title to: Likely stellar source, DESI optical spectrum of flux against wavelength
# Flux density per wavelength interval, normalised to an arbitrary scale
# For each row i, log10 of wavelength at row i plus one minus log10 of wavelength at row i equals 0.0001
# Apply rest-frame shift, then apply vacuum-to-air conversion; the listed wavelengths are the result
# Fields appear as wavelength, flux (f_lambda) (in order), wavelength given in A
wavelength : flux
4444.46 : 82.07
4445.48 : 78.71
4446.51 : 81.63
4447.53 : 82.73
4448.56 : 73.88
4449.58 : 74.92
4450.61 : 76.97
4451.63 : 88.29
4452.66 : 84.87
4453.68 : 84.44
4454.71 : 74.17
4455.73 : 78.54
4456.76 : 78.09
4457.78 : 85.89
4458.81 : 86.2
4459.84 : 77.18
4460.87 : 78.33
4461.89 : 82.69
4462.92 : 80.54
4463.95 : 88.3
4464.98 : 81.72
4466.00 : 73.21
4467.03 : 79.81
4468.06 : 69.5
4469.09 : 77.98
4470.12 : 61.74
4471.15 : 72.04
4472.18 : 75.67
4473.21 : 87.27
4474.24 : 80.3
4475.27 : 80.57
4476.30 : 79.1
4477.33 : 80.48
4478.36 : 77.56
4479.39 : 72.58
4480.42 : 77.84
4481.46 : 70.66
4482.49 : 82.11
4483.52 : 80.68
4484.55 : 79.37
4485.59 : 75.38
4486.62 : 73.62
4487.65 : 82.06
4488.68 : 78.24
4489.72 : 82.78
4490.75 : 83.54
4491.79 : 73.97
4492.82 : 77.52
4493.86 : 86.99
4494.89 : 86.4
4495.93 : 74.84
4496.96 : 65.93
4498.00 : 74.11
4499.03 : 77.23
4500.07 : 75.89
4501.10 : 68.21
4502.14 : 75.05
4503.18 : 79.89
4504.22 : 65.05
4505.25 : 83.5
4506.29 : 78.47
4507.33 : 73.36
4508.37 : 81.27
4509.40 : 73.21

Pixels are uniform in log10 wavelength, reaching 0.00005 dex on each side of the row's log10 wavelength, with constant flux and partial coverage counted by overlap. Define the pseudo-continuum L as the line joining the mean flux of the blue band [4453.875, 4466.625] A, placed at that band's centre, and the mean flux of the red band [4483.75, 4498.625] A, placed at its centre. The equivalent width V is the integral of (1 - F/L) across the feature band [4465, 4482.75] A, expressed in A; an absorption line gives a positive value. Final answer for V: 0.7 A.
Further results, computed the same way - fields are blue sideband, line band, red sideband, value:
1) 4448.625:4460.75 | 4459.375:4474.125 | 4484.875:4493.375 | 0.4 A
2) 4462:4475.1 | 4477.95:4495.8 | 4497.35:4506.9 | -0.6 A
